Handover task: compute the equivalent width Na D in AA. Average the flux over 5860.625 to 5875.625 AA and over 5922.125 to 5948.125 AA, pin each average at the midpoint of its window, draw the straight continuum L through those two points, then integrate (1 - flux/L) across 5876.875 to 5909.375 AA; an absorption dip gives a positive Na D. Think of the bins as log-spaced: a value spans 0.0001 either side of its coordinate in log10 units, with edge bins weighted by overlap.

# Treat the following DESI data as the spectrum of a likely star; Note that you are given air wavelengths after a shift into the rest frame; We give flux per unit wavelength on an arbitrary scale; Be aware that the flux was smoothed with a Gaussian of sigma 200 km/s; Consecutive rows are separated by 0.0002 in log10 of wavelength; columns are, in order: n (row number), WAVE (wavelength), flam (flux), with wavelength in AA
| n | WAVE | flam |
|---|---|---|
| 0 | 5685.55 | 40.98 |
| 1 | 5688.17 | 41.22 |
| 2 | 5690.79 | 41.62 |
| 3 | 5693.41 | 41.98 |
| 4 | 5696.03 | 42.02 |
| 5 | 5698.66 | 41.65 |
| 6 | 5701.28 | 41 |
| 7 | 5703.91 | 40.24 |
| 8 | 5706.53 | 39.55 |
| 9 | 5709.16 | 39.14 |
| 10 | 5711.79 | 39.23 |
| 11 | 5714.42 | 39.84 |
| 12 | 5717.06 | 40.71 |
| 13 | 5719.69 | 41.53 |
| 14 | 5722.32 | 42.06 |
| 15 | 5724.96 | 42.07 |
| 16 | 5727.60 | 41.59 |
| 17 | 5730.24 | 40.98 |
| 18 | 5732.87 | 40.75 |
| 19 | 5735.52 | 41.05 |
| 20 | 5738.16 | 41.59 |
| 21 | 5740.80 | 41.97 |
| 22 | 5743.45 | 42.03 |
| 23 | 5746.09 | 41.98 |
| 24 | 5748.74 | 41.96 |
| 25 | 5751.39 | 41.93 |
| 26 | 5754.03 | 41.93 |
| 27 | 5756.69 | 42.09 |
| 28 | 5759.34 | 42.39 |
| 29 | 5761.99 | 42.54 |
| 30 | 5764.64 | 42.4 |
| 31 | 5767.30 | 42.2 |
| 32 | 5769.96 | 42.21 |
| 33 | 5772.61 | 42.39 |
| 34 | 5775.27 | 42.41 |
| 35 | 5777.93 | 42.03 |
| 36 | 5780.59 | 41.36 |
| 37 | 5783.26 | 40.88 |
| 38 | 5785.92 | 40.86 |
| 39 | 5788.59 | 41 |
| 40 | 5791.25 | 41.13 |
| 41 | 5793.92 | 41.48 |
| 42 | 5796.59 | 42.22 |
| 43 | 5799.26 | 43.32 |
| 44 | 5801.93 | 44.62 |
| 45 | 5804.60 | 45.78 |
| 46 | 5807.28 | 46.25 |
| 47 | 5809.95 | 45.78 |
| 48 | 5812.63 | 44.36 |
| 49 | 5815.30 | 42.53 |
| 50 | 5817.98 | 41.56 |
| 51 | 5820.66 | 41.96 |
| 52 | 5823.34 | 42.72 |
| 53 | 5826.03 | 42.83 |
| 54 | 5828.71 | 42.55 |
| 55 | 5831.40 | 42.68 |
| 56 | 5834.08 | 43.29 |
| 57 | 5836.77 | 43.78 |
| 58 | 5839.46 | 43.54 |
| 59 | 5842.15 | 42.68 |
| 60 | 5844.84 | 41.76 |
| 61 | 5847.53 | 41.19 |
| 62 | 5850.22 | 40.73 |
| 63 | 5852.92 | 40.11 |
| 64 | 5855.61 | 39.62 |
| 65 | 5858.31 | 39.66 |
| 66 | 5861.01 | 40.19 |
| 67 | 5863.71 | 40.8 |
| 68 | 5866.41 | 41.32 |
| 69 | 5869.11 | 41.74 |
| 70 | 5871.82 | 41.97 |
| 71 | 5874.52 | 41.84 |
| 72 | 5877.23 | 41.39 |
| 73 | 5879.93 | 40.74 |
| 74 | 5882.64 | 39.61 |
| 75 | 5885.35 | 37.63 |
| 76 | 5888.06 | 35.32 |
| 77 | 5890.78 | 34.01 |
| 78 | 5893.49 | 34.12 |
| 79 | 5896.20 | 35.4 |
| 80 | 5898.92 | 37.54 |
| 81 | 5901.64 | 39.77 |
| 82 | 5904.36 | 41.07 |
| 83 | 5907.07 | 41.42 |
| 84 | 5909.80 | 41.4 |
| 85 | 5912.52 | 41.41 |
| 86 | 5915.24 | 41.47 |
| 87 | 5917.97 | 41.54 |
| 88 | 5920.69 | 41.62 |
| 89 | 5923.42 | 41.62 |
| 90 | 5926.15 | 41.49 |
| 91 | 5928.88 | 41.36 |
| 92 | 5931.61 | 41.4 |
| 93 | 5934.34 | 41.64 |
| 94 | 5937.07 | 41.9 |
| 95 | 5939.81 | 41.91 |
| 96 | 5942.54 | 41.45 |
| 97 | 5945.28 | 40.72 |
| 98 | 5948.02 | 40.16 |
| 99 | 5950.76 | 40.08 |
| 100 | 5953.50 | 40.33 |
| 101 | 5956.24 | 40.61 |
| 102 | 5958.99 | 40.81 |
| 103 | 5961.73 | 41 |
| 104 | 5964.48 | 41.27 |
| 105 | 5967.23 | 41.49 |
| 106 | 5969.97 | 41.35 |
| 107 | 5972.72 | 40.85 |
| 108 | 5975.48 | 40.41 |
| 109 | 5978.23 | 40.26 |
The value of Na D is 2.5 AA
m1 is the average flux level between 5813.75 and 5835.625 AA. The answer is 42.5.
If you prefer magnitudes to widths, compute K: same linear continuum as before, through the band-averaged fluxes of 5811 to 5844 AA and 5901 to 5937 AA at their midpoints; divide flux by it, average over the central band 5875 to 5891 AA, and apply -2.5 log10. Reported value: 0.091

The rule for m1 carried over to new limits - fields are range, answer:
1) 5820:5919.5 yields 40.5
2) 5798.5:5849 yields 43.3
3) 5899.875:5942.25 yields 41.4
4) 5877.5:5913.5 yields 38.5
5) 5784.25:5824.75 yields 43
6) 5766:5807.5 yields 42.4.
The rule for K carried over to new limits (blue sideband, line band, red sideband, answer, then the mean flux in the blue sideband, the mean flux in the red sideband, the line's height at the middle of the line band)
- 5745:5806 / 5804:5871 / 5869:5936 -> -0.032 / 42.2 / 39.9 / 41.1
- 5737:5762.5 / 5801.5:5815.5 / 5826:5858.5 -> -0.079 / 42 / 41.9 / 42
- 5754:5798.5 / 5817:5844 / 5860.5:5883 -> -0.033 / 41.9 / 41.2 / 41.5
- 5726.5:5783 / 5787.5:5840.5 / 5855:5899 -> -0.070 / 41.9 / 39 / 40.5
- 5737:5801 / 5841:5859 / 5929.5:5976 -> 0.018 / 41.9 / 41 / 41.5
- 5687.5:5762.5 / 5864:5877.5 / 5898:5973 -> -0.012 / 41.3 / 41.1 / 41.1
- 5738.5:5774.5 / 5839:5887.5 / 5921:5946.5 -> 0.026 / 42.1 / 41.5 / 41.8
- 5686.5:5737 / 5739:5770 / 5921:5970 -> -0.029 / 41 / 41.1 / 41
